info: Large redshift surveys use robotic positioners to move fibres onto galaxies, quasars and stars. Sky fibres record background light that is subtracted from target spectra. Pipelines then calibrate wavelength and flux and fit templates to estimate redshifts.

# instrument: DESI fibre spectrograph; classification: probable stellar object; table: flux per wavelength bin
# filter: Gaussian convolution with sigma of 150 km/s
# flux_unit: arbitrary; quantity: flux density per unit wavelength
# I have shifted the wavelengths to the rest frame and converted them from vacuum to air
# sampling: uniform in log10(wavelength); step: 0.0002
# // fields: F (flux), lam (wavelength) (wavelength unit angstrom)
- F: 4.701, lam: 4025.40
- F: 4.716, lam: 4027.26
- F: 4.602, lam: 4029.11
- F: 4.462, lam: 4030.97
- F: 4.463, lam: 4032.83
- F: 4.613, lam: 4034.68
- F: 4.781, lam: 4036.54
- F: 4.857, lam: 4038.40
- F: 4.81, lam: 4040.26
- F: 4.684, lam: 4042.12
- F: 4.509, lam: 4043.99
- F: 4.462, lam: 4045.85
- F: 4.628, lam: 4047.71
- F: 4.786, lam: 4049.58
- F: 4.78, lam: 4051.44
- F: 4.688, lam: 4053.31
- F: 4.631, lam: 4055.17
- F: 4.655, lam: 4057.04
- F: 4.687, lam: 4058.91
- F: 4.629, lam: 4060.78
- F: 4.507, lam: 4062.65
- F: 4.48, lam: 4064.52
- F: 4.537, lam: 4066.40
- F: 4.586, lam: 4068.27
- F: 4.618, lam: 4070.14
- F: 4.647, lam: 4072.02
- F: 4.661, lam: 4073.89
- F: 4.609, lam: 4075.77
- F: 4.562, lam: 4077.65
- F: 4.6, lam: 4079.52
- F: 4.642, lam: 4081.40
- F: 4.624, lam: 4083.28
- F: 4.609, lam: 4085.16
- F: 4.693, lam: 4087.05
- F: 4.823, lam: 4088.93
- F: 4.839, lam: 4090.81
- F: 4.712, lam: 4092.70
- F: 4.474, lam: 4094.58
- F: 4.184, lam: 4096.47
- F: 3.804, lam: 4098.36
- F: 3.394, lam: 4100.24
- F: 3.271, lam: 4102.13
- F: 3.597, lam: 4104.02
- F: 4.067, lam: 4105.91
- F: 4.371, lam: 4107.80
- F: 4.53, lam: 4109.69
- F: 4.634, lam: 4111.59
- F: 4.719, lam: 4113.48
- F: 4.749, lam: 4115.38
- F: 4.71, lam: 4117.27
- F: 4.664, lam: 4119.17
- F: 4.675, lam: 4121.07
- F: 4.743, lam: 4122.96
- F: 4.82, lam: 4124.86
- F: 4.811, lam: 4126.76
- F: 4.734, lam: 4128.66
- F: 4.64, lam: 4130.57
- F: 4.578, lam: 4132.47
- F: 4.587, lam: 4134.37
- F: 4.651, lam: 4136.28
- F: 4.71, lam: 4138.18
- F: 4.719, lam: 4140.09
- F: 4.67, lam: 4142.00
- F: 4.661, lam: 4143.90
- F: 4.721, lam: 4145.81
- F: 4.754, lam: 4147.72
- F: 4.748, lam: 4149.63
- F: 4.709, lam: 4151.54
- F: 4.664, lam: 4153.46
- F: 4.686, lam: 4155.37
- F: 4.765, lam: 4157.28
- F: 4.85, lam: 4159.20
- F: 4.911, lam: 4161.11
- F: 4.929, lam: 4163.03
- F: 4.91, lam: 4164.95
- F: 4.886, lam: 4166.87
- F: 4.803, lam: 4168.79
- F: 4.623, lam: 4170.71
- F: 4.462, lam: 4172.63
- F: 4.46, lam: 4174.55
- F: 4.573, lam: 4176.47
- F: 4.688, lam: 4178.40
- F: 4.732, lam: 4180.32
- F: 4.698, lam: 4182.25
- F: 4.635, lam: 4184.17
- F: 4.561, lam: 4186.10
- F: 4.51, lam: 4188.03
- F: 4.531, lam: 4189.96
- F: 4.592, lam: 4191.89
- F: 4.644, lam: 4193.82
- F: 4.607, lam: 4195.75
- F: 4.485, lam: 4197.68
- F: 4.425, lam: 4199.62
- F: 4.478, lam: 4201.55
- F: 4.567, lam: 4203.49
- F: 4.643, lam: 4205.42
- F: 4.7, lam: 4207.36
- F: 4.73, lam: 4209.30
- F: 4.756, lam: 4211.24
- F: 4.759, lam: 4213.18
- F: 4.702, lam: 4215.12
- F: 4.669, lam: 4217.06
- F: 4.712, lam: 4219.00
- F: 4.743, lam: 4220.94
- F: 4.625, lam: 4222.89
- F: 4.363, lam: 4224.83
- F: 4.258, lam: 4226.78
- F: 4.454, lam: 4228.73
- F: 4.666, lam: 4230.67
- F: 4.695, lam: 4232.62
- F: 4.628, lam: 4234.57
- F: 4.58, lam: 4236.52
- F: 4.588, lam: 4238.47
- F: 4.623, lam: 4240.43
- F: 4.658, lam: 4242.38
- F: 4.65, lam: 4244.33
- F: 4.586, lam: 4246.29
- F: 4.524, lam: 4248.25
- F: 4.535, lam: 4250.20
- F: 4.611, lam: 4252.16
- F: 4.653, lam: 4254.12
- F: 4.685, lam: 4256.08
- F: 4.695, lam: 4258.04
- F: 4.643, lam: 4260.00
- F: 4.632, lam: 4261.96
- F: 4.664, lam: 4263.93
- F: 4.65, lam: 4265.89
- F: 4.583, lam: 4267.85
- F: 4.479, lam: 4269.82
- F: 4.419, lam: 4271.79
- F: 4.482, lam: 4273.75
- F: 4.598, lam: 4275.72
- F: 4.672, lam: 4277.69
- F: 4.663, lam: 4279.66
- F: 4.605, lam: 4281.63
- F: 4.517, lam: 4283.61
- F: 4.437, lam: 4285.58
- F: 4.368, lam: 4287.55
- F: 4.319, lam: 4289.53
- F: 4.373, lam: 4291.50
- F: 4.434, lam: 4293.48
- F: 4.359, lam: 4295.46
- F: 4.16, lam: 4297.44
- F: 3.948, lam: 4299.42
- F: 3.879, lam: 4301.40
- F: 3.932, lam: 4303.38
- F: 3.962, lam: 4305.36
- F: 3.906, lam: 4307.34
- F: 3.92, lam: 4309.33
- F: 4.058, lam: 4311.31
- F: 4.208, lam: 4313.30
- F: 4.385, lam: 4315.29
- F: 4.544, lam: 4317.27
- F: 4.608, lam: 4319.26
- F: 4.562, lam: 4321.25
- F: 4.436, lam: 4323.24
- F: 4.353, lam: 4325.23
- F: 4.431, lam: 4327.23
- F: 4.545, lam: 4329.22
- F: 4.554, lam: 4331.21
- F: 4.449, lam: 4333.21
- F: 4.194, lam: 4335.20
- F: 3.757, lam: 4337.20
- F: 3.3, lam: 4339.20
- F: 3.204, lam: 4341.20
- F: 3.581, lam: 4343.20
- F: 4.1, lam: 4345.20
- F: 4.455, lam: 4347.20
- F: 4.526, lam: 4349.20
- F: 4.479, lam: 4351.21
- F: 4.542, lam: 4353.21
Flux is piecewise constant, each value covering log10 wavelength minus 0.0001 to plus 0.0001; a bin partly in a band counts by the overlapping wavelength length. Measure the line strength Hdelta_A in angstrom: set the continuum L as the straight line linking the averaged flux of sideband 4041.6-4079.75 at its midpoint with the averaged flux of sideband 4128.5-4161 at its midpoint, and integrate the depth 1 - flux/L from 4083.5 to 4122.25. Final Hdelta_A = 2.3 angstrom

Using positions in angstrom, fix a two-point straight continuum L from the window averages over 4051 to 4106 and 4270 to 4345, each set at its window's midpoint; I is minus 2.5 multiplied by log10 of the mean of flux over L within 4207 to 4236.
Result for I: -0.074 mag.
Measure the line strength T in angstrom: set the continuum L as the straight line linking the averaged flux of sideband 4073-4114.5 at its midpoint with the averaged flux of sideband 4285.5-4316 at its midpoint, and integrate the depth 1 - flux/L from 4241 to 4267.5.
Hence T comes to -2.7 angstrom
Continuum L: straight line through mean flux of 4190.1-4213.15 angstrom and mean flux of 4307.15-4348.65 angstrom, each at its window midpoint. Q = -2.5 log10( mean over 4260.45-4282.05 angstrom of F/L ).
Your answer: -0.05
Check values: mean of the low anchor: 4.61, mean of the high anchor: 4.18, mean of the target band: 4.59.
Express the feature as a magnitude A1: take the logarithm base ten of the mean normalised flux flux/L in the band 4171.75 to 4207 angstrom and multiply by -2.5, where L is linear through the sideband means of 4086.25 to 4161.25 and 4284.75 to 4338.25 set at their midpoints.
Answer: -0.03 mag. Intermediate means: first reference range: 4.55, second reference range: 4.26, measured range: 4.57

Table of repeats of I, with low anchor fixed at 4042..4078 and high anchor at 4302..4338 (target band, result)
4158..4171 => -0.09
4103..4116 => 0.05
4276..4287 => -0.06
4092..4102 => 0.14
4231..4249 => -0.06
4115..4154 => -0.04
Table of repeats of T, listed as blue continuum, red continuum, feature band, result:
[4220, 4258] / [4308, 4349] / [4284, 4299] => 0.0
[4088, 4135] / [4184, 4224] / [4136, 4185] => -1.9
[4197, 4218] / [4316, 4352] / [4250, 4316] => 0.0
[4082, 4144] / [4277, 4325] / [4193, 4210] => -0.7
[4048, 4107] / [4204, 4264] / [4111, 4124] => -0.6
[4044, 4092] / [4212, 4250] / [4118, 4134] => -0.3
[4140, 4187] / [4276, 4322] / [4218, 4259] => -1.0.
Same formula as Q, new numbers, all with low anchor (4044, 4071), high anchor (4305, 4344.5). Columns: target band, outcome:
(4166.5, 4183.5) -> -0.06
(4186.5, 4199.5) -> -0.04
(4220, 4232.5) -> -0.05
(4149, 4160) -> -0.07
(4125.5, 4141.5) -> -0.05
